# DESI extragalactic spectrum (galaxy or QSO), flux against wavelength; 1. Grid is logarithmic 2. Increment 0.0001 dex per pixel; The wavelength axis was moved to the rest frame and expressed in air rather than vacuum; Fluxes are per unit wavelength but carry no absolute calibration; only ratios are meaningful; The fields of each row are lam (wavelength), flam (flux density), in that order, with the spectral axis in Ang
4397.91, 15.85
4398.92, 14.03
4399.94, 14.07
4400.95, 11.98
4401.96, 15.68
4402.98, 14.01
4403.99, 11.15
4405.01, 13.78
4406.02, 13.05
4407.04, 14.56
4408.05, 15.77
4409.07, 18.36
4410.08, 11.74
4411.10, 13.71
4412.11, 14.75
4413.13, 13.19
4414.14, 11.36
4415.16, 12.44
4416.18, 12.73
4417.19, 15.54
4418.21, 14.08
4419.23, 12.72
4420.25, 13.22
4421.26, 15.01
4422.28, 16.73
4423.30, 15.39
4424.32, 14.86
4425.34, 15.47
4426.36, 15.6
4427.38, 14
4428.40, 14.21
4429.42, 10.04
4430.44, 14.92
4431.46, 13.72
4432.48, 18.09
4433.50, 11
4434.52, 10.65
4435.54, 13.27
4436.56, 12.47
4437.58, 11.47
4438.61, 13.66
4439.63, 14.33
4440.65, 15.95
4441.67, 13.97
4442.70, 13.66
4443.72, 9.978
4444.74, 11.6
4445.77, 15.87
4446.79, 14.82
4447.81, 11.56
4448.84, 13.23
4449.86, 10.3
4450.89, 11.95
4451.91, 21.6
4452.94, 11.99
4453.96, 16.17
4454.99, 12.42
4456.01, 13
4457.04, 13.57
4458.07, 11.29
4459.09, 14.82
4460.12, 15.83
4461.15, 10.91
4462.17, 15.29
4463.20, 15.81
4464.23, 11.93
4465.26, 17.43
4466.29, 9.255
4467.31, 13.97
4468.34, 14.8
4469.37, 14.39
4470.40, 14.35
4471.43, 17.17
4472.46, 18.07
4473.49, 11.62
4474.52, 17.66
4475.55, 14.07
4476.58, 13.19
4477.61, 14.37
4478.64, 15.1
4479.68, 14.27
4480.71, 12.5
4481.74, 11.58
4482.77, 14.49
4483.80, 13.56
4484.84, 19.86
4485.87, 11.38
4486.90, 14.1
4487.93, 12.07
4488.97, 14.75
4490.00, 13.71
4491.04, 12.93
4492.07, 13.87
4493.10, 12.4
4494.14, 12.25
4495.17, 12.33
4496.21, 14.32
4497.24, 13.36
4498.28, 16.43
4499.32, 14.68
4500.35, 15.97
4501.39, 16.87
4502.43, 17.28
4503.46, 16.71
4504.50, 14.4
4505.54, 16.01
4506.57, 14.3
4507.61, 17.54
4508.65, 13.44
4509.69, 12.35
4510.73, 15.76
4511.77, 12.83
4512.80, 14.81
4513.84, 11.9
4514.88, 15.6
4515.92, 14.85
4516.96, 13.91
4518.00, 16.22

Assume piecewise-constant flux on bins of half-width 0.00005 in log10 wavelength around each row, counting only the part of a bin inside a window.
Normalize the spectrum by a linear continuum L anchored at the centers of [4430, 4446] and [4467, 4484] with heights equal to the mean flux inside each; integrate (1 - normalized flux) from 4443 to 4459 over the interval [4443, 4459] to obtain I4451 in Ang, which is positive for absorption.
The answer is 0.47 Ang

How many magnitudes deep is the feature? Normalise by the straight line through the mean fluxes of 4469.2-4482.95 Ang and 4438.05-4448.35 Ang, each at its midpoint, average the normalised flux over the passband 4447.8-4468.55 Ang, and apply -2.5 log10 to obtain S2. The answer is 0.02 mag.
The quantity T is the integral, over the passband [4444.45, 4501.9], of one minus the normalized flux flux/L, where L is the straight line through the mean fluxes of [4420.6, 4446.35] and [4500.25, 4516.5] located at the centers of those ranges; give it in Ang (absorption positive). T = 1.6 Ang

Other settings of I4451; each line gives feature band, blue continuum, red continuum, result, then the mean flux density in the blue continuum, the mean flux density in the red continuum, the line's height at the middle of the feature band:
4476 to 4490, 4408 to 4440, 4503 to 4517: 0.43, 13.9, 14.6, 14.4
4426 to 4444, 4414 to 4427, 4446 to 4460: 0.81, 14.3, 13.7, 14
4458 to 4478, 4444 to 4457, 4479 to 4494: -1.08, 13.6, 13.7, 13.6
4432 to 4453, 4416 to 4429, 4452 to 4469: 1.15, 14.6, 13.9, 14.2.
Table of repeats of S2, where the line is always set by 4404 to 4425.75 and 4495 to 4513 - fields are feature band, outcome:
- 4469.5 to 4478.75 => -0.02 mag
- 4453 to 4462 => 0.08 mag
